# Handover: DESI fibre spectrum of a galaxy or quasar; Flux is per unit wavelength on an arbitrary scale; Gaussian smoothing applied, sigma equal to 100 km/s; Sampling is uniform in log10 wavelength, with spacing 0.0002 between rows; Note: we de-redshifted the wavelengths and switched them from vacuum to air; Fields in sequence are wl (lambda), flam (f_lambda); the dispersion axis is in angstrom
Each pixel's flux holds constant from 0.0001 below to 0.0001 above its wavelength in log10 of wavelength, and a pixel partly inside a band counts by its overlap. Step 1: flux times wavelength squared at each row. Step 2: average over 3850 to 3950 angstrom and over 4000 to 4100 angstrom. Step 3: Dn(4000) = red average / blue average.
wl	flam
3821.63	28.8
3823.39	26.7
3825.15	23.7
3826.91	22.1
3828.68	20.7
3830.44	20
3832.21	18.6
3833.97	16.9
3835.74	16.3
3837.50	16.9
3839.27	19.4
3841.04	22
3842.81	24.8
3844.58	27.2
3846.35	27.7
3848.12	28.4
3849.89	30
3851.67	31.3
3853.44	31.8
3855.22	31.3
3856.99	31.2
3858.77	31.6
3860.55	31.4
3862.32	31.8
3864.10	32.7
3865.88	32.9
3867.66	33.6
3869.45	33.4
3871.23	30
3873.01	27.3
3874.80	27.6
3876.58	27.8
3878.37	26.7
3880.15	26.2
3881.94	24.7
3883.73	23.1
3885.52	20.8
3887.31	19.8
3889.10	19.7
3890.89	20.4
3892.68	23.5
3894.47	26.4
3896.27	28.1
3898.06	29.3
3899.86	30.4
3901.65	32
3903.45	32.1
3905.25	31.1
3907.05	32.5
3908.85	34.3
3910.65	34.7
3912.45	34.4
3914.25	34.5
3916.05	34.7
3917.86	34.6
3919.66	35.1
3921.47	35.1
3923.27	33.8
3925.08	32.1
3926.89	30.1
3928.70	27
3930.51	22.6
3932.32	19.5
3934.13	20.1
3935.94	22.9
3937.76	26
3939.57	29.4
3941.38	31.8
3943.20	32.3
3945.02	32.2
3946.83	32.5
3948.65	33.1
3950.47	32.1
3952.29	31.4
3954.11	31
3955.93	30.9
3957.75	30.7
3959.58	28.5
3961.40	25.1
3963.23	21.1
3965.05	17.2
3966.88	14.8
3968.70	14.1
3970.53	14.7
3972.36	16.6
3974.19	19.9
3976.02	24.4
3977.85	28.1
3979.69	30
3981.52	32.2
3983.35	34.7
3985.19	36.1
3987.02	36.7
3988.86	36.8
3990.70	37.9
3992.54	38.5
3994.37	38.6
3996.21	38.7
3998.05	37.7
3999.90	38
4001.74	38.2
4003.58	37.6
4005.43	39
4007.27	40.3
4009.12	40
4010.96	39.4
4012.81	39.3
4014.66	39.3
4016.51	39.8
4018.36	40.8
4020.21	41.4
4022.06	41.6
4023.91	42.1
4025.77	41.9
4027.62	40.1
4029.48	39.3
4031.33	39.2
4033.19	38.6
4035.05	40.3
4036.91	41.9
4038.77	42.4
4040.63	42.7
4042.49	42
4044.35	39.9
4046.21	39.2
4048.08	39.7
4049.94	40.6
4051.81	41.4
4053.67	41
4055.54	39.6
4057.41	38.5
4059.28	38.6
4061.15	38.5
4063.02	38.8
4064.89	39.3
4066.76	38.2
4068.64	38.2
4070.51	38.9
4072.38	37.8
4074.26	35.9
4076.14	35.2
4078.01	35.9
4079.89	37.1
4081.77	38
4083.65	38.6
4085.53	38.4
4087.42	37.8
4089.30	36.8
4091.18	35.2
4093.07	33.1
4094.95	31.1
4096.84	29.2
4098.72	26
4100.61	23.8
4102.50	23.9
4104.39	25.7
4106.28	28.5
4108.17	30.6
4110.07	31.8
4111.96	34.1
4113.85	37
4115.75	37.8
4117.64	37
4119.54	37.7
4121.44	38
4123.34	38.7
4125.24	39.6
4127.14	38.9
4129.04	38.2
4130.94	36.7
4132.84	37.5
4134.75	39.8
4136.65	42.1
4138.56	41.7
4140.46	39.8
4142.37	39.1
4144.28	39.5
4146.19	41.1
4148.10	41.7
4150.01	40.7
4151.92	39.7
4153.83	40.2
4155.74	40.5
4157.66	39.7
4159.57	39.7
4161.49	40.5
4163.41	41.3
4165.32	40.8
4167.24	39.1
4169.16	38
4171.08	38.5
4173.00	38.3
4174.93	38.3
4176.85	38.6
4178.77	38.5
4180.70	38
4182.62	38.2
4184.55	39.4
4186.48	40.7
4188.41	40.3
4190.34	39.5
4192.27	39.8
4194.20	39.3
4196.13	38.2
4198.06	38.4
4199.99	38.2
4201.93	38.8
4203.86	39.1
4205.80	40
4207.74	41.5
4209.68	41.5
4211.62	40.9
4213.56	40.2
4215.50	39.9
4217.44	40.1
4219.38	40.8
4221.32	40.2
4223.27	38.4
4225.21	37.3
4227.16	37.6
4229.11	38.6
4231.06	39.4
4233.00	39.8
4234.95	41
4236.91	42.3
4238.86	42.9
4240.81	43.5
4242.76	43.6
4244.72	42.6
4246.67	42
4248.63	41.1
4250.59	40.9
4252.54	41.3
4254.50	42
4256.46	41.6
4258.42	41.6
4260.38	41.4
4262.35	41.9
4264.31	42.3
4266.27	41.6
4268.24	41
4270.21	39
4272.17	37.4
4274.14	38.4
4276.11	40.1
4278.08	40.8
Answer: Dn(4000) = 1.41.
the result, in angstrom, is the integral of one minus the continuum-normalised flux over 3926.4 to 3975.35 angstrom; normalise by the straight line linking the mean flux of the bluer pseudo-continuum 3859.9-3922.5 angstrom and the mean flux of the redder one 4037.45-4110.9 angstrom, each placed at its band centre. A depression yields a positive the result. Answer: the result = 9.6 angstrom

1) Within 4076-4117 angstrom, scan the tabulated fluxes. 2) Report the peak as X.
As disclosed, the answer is 38.6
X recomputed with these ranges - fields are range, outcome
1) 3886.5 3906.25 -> 32.1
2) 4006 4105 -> 42.7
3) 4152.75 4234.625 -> 41.5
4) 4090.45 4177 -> 42.1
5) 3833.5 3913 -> 34.7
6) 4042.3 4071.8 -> 42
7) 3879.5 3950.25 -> 35.1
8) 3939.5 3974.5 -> 33.1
